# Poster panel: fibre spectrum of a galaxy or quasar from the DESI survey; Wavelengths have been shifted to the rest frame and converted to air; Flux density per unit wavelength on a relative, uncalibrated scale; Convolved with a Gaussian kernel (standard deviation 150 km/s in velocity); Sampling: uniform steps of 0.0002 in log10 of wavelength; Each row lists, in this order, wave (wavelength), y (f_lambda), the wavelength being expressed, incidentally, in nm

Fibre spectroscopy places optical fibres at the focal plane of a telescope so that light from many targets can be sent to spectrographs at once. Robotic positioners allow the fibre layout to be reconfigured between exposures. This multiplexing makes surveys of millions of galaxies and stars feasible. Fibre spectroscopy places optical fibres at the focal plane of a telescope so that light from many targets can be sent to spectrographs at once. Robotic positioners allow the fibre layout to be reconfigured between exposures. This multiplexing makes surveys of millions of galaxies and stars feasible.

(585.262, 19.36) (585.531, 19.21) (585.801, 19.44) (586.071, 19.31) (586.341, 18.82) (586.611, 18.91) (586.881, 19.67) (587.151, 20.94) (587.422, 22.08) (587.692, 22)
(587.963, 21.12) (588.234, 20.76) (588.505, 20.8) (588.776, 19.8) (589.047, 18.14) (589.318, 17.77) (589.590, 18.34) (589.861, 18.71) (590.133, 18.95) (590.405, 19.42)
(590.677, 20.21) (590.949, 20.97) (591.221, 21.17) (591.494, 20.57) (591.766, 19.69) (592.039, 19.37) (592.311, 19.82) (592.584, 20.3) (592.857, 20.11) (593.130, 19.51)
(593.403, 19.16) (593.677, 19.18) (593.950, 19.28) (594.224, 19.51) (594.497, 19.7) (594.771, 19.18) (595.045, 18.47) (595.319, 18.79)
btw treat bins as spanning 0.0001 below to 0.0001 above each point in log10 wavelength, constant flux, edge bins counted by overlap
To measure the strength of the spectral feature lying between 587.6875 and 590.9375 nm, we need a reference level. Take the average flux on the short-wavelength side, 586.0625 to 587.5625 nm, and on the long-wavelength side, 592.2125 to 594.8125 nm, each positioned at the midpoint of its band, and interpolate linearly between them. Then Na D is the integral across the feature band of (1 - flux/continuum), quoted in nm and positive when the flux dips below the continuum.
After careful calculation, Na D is 0.04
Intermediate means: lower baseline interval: 20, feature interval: 19.6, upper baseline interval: 19.6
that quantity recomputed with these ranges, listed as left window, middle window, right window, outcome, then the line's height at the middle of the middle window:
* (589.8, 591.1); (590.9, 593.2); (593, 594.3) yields -0.08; 19.5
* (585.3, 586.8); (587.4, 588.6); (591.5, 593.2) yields -0.12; 19.4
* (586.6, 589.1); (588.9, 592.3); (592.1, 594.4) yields 0.10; 20.1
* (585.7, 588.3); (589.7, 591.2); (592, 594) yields 0.01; 19.9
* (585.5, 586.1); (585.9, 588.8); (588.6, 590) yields -0.21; 19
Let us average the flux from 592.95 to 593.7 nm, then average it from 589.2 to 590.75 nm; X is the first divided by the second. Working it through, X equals 1.03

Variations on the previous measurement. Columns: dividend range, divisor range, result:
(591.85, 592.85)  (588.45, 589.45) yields 1.04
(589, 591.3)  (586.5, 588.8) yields 0.93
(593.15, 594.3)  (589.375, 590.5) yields 1.03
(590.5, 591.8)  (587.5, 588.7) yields 0.97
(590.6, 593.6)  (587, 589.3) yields 0.98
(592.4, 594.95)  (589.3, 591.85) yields 0.99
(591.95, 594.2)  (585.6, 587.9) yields 0.97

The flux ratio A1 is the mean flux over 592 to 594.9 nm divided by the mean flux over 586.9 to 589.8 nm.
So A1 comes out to 0.97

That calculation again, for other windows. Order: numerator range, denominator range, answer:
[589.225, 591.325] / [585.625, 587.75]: 0.97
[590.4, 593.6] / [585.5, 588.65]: 0.99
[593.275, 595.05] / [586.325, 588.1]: 0.93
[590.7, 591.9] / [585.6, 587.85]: 1.02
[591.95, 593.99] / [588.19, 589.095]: 0.98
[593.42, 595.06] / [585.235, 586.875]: 1.00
